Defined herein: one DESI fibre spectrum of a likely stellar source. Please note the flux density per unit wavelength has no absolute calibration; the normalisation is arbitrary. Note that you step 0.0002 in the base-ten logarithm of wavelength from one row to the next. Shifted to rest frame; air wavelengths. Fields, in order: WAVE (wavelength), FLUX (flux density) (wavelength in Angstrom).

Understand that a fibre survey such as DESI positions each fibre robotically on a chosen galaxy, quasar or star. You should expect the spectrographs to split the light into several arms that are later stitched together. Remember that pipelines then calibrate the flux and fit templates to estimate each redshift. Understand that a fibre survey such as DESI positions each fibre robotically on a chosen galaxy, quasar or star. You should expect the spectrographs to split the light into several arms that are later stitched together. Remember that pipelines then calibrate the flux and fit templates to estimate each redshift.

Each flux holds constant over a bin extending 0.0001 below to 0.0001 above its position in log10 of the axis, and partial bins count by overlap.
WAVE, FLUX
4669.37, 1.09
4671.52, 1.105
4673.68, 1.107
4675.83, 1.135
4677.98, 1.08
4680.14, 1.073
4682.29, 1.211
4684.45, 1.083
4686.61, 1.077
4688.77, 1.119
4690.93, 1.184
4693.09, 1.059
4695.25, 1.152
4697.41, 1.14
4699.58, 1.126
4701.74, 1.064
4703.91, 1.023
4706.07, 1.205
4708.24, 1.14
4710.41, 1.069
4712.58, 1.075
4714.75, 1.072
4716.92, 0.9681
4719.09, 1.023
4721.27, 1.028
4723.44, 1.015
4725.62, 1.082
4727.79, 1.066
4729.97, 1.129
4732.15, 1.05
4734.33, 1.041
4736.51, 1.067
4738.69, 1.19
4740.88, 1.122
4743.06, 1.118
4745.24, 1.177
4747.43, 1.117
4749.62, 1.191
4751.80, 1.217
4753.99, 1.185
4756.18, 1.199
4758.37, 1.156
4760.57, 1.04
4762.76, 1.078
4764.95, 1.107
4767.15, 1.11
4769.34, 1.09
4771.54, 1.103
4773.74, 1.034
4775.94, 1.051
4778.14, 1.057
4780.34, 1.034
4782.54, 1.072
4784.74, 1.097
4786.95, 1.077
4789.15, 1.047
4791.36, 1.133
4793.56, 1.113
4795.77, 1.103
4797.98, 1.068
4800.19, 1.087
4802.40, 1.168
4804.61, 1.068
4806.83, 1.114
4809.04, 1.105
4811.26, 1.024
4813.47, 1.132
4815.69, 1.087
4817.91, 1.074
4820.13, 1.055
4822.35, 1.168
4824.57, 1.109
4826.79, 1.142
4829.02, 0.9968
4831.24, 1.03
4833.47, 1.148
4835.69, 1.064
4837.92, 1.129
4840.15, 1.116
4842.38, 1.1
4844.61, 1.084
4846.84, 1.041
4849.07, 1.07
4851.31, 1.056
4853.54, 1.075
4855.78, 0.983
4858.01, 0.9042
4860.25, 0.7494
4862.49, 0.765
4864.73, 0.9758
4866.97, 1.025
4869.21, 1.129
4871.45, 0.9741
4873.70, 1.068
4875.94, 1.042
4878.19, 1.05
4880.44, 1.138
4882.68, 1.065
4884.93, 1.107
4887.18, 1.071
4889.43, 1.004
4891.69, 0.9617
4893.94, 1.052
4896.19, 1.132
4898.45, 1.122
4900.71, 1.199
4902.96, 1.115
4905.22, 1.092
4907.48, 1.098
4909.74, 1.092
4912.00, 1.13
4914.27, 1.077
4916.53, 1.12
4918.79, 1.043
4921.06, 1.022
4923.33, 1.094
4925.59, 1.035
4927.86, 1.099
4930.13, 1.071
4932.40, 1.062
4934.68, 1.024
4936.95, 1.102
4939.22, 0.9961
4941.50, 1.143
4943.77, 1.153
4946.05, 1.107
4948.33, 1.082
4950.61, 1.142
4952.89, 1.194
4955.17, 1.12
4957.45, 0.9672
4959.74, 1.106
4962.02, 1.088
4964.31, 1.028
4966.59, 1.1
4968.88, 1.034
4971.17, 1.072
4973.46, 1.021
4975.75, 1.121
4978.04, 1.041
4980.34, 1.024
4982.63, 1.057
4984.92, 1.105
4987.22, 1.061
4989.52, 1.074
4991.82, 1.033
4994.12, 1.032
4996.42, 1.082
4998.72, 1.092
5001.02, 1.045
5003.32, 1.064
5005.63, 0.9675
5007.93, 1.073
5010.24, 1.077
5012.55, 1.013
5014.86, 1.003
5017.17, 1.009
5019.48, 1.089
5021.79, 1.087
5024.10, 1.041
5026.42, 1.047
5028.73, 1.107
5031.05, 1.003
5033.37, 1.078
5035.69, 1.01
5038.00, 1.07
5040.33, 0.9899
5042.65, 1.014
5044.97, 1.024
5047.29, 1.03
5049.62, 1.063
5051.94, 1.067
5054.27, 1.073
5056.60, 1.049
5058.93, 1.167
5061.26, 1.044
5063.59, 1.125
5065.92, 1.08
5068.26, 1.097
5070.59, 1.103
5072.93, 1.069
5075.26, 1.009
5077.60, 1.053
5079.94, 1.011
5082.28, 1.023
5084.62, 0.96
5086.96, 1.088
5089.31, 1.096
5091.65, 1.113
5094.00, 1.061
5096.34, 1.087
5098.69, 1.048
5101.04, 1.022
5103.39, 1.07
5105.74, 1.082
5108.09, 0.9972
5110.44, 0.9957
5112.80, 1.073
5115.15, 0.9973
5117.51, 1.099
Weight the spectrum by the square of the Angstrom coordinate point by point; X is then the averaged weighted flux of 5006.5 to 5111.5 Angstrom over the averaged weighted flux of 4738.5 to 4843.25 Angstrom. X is 1.1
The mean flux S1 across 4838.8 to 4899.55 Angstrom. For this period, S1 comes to 1.03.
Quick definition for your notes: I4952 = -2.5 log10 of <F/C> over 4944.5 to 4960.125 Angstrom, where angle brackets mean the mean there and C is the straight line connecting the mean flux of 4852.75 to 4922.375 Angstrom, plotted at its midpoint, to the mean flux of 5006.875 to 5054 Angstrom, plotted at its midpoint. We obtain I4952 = -0.06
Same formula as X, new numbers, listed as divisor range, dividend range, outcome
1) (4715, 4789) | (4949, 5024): 1.07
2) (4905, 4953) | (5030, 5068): 1.02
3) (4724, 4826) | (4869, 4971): 1.04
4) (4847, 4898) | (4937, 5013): 1.09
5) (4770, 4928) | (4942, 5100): 1.07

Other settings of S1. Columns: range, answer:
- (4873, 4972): 1.08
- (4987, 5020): 1.05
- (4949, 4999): 1.07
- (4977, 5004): 1.06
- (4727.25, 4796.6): 1.11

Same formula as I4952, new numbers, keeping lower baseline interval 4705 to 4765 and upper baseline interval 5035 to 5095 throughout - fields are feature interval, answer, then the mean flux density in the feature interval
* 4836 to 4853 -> 0.005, 1.08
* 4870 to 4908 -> 0.007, 1.08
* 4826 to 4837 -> 0.016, 1.07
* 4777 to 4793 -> 0.022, 1.08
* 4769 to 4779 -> 0.034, 1.06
